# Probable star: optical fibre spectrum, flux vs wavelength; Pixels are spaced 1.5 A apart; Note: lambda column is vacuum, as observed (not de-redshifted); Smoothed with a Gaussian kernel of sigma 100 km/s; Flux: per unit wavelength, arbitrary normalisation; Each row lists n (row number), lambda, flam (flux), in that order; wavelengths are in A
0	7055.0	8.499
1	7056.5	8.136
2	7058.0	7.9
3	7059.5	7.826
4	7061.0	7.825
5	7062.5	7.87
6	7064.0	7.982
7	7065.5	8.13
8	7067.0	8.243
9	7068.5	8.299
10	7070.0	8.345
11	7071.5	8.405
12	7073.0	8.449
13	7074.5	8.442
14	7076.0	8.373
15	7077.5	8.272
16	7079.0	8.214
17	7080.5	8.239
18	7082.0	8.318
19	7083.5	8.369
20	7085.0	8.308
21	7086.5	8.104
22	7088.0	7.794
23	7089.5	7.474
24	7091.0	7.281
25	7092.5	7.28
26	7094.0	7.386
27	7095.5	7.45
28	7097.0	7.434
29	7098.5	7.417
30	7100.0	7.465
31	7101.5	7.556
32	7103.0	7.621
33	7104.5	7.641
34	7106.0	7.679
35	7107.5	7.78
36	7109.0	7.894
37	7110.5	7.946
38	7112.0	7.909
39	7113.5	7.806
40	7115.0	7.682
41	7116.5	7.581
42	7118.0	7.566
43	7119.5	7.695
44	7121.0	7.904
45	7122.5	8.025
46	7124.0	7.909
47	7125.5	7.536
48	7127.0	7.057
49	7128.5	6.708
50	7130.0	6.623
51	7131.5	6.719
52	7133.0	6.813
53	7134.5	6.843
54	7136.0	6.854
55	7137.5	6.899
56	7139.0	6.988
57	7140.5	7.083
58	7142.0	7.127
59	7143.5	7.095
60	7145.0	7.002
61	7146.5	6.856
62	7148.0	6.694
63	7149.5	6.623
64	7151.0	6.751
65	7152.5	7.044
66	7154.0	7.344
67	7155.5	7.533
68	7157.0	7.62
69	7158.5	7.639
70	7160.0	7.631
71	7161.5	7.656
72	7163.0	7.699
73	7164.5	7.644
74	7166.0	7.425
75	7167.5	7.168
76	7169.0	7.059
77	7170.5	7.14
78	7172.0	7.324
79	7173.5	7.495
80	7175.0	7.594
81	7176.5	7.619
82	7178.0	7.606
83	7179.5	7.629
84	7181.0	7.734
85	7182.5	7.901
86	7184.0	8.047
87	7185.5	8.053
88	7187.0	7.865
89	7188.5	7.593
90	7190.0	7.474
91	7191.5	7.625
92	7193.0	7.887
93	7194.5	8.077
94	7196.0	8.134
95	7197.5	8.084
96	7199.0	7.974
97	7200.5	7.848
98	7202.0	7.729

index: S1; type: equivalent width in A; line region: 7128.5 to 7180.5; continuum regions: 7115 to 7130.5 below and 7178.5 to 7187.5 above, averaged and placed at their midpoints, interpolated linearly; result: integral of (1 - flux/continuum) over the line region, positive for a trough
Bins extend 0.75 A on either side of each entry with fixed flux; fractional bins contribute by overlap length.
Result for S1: 3.3 A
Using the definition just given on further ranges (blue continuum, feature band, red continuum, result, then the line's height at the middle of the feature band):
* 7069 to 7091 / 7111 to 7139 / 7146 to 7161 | 0.9 A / 7.58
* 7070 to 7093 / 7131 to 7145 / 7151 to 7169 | 1.3 A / 7.63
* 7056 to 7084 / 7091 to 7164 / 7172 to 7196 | 5.6 A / 7.97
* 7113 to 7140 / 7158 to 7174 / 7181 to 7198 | 0.4 A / 7.65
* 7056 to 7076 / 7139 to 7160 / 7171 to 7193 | 1.9 A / 7.81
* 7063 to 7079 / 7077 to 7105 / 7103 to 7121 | 0.9 A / 8.02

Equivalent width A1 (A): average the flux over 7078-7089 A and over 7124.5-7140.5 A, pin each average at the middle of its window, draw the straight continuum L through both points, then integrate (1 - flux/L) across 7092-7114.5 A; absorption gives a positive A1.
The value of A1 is 0.1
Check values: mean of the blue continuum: 8.18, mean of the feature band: 7.62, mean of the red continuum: 6.93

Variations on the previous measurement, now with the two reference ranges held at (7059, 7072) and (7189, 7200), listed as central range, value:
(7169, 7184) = 0.7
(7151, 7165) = 0.8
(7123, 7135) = 1.4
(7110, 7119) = 0.3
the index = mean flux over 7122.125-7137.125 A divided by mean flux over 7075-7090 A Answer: 0.9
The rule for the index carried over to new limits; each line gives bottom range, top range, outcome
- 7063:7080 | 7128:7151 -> 0.83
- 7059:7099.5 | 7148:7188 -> 0.94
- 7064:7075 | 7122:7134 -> 0.86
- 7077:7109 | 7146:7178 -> 0.94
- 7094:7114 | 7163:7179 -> 0.97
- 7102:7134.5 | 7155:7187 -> 1.01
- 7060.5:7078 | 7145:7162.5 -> 0.88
